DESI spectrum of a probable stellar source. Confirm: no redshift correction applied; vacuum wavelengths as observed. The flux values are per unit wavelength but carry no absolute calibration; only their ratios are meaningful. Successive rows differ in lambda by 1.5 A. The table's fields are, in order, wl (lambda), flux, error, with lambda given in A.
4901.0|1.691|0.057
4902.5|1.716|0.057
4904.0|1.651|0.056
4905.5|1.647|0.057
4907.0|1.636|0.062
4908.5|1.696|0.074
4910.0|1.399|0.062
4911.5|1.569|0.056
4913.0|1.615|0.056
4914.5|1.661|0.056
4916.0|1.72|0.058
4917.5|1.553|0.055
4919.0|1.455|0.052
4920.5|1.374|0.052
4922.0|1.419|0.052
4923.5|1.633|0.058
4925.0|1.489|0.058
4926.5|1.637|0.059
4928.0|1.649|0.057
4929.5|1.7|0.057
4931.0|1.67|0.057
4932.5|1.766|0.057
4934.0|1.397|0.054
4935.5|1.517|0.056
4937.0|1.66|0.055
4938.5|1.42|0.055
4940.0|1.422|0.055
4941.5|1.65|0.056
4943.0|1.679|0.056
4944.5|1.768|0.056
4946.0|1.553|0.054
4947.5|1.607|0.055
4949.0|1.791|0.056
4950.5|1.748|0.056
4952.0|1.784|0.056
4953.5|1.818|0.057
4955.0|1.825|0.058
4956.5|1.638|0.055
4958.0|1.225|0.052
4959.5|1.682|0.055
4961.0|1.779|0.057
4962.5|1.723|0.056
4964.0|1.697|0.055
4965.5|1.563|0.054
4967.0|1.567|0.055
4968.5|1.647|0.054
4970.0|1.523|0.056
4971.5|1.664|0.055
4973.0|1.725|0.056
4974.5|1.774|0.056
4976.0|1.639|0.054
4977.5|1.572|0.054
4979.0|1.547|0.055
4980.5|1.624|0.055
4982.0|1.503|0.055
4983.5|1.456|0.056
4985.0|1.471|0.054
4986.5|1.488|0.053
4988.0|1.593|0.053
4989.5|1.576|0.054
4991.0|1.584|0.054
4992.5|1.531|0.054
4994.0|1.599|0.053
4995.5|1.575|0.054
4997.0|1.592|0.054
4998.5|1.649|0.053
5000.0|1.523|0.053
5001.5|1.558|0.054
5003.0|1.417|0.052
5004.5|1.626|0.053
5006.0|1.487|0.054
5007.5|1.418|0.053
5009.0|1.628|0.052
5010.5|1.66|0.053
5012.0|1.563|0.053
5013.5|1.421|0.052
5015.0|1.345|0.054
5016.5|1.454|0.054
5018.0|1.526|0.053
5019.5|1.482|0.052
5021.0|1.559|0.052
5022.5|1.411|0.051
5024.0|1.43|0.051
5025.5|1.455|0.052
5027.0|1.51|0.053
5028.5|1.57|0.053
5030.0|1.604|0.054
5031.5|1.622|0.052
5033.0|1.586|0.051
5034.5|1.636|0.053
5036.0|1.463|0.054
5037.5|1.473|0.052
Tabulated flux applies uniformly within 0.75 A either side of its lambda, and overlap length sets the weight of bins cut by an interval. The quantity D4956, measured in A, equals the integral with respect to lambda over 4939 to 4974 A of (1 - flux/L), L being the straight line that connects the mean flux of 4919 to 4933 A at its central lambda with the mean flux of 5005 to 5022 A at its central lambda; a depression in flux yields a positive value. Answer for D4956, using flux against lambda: -2.2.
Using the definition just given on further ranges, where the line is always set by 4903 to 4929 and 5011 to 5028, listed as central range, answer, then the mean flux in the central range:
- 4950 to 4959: -0.8 A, 1.67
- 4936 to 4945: -0.2 A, 1.59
